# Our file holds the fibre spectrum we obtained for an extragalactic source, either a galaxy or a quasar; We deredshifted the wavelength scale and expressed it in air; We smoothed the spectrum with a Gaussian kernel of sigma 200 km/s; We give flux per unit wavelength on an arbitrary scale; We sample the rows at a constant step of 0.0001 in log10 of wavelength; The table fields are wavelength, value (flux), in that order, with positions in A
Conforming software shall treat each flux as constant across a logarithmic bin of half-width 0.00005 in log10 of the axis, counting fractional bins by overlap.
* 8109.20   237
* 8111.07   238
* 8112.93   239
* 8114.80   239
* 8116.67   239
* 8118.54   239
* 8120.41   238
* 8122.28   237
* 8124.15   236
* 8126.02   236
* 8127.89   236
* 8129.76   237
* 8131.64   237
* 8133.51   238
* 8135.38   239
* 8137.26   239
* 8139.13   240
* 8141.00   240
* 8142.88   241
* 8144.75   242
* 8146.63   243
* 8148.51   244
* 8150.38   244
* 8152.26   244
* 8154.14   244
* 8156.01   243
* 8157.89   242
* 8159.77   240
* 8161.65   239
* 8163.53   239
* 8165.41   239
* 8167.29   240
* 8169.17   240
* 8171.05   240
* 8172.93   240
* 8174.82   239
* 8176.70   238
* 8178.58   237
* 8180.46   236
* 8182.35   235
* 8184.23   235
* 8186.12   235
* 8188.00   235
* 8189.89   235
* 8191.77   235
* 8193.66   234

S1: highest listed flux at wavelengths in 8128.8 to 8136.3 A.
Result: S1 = 239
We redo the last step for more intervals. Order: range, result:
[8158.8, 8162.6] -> 240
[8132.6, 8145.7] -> 242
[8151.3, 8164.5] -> 244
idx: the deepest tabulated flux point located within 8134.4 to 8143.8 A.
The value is 239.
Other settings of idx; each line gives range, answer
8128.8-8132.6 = 237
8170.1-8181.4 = 236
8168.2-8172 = 240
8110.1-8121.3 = 238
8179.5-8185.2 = 235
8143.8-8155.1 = 242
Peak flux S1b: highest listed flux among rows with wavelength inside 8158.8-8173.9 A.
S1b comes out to 240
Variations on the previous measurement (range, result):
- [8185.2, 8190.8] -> 235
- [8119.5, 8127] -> 238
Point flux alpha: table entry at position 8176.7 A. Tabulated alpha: 238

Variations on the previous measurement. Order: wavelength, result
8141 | 240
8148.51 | 244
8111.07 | 238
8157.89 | 242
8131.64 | 237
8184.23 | 235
